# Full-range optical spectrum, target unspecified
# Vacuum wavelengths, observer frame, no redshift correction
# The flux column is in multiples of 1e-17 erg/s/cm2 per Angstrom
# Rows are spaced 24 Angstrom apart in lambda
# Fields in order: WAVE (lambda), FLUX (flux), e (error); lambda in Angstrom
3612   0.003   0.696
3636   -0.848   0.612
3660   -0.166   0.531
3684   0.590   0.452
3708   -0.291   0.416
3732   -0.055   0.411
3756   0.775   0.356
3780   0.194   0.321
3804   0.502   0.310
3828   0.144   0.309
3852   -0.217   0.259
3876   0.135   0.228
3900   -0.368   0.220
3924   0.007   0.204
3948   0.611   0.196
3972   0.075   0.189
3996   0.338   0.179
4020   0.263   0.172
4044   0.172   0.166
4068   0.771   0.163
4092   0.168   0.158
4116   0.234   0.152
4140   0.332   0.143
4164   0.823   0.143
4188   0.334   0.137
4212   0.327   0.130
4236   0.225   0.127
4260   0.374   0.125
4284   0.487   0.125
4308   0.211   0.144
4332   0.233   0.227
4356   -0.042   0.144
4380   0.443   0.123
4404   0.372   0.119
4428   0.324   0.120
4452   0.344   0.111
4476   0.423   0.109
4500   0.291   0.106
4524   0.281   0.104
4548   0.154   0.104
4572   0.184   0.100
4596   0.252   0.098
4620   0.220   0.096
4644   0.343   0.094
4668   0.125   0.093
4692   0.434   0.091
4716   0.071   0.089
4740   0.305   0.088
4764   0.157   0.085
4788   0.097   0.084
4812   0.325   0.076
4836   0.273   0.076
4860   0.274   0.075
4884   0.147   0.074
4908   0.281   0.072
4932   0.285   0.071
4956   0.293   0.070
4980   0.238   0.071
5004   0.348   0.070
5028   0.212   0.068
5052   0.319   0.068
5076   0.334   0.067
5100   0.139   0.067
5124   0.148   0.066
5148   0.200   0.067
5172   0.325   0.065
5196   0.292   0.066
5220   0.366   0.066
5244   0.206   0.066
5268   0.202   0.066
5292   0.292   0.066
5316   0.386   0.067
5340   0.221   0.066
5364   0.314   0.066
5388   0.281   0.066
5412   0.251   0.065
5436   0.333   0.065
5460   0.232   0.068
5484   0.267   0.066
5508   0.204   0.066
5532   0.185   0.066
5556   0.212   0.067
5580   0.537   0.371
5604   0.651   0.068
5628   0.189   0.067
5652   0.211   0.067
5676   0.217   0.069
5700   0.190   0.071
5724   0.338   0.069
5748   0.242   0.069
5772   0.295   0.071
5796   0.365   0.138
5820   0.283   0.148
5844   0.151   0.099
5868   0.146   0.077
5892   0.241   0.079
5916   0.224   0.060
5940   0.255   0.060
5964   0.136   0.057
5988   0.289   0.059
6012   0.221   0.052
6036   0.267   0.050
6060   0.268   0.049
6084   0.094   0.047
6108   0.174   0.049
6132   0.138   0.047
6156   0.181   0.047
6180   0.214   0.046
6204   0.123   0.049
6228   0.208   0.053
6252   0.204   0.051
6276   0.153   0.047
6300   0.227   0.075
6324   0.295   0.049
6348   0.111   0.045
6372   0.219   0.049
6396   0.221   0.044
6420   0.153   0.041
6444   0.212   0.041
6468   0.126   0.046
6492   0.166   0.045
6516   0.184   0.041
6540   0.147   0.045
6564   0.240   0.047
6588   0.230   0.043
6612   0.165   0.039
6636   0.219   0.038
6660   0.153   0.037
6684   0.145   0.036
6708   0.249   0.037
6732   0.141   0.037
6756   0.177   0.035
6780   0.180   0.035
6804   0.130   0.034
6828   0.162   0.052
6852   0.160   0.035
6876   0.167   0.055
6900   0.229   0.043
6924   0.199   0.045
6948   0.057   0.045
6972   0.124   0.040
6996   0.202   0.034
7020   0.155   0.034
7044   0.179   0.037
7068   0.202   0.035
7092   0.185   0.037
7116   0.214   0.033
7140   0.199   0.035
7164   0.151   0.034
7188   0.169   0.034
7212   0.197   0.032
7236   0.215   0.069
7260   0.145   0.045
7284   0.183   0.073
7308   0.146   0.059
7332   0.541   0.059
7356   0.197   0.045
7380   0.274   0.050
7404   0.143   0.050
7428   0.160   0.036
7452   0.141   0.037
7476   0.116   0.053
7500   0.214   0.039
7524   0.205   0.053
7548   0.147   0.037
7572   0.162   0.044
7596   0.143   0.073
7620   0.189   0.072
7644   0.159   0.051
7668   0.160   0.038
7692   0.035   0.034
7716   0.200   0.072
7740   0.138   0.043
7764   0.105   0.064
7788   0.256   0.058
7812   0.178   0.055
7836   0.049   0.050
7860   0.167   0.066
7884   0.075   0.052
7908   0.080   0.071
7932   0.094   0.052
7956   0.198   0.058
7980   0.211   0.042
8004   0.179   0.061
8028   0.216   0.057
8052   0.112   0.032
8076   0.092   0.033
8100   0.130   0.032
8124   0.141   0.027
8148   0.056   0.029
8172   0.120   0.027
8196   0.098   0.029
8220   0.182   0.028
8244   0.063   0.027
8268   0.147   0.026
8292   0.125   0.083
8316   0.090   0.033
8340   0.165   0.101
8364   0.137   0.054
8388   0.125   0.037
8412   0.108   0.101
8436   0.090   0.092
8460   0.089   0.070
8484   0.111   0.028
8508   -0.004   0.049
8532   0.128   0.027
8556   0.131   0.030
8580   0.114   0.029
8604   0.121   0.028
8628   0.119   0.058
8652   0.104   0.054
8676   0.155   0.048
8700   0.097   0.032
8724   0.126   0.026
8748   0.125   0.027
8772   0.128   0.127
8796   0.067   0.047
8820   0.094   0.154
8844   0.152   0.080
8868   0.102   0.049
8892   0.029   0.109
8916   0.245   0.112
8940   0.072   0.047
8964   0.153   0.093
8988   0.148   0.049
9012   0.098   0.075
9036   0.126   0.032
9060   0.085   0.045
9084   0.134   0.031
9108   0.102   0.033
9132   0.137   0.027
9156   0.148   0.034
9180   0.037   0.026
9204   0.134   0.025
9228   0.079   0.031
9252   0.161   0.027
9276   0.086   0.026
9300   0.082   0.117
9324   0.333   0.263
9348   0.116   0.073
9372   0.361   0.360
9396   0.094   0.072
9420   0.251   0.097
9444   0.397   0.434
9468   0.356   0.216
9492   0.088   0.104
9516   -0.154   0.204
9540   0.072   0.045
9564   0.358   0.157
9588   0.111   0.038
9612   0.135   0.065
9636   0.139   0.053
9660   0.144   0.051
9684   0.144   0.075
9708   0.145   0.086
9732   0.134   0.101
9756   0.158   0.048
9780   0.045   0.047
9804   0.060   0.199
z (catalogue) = 0.118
